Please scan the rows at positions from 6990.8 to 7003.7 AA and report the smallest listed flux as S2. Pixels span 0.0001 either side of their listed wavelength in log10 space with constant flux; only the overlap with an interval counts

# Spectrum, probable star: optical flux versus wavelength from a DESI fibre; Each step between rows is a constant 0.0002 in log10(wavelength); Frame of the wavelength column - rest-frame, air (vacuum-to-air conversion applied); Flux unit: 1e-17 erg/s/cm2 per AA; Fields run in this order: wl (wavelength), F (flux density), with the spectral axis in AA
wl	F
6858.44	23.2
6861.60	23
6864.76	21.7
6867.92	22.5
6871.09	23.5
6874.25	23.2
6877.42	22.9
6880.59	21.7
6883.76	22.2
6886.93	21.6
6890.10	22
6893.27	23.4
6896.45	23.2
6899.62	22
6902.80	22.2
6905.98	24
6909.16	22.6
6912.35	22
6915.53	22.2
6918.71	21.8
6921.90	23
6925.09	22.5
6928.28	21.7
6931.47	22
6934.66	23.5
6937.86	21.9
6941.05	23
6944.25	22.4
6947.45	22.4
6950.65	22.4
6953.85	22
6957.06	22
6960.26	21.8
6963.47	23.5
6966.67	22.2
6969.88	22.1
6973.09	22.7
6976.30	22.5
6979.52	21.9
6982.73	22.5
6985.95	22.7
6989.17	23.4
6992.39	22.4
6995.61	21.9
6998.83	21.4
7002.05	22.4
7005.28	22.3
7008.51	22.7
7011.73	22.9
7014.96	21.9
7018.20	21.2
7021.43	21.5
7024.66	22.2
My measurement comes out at 21.4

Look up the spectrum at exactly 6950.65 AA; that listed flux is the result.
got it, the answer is 22.4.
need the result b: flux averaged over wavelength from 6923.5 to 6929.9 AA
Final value 22.1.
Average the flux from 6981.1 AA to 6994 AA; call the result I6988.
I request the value 22.7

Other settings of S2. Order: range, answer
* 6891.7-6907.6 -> 22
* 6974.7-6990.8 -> 21.9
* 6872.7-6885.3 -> 21.7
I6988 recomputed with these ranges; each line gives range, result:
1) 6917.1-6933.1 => 22.2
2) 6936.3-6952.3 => 22.4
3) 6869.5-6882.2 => 22.8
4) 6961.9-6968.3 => 22.9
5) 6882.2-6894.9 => 22.3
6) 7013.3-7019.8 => 21.5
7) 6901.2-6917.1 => 22.6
